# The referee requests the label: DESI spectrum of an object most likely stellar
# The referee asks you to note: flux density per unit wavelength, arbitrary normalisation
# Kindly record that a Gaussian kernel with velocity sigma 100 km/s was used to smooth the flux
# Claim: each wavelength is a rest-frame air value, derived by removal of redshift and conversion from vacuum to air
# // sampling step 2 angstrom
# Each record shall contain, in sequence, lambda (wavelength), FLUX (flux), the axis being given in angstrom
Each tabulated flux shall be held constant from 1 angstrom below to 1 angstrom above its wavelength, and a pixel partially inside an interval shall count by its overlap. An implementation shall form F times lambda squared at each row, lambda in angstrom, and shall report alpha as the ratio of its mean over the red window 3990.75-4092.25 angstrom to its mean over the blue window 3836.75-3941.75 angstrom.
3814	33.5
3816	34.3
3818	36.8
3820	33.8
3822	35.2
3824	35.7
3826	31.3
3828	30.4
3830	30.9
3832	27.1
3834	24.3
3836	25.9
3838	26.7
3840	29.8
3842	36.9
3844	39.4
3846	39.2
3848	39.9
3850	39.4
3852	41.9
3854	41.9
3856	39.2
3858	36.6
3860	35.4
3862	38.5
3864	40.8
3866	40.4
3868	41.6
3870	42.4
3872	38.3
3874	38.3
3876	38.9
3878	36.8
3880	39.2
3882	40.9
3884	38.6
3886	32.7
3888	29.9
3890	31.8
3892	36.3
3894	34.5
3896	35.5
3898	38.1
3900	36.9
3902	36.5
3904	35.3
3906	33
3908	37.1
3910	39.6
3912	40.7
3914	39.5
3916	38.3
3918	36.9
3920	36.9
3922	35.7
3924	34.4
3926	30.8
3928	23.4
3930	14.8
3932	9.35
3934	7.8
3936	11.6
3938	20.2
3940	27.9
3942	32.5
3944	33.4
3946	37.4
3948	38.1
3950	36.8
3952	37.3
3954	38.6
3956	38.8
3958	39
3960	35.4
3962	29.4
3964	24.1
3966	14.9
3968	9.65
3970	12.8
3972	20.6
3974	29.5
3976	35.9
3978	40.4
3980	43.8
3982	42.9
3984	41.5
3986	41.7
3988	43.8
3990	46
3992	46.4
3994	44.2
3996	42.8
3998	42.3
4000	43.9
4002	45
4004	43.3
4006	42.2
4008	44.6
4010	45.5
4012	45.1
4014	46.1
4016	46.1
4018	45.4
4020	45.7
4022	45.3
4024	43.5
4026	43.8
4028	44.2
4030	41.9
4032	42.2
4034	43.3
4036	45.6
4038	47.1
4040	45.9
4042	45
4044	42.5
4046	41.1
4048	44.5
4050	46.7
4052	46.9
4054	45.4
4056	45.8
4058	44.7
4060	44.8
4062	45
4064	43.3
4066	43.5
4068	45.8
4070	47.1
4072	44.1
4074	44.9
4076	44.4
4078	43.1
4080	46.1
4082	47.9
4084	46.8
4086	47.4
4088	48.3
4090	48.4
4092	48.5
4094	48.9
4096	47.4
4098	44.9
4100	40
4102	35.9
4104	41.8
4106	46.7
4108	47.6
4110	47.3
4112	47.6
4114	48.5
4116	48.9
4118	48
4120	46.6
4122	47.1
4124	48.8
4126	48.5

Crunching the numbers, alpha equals 1.4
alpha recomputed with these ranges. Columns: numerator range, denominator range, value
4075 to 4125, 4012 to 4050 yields 1.08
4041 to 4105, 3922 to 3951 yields 1.86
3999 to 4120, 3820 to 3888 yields 1.39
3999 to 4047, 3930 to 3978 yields 1.70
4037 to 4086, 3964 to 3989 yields 1.51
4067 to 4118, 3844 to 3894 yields 1.35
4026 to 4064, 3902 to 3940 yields 1.62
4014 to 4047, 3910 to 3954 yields 1.55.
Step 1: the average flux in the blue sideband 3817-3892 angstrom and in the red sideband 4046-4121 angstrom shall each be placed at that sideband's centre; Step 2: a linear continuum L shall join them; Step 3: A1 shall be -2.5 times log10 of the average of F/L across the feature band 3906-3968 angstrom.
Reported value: 0.28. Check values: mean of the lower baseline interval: 35.9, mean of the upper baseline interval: 45.7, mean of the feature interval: 30.4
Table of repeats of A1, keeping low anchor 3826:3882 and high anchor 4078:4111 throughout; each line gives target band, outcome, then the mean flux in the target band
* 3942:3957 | 0.090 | 36.9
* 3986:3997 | -0.067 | 44.4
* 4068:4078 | -0.001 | 45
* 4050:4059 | -0.039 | 45.8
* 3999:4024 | -0.057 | 44.8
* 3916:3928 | 0.140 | 34.3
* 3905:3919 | 0.020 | 37.9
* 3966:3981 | 0.469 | 26.7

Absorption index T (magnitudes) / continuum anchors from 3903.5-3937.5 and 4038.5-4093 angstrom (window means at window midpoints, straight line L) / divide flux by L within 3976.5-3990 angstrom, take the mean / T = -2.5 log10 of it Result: -0.16 mag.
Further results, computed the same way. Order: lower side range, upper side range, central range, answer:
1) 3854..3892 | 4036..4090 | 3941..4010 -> 0.150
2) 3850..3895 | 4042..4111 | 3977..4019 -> -0.038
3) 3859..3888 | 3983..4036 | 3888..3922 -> 0.095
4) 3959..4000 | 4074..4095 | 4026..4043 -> -0.084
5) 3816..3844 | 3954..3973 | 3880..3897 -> -0.213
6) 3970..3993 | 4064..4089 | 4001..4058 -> -0.068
